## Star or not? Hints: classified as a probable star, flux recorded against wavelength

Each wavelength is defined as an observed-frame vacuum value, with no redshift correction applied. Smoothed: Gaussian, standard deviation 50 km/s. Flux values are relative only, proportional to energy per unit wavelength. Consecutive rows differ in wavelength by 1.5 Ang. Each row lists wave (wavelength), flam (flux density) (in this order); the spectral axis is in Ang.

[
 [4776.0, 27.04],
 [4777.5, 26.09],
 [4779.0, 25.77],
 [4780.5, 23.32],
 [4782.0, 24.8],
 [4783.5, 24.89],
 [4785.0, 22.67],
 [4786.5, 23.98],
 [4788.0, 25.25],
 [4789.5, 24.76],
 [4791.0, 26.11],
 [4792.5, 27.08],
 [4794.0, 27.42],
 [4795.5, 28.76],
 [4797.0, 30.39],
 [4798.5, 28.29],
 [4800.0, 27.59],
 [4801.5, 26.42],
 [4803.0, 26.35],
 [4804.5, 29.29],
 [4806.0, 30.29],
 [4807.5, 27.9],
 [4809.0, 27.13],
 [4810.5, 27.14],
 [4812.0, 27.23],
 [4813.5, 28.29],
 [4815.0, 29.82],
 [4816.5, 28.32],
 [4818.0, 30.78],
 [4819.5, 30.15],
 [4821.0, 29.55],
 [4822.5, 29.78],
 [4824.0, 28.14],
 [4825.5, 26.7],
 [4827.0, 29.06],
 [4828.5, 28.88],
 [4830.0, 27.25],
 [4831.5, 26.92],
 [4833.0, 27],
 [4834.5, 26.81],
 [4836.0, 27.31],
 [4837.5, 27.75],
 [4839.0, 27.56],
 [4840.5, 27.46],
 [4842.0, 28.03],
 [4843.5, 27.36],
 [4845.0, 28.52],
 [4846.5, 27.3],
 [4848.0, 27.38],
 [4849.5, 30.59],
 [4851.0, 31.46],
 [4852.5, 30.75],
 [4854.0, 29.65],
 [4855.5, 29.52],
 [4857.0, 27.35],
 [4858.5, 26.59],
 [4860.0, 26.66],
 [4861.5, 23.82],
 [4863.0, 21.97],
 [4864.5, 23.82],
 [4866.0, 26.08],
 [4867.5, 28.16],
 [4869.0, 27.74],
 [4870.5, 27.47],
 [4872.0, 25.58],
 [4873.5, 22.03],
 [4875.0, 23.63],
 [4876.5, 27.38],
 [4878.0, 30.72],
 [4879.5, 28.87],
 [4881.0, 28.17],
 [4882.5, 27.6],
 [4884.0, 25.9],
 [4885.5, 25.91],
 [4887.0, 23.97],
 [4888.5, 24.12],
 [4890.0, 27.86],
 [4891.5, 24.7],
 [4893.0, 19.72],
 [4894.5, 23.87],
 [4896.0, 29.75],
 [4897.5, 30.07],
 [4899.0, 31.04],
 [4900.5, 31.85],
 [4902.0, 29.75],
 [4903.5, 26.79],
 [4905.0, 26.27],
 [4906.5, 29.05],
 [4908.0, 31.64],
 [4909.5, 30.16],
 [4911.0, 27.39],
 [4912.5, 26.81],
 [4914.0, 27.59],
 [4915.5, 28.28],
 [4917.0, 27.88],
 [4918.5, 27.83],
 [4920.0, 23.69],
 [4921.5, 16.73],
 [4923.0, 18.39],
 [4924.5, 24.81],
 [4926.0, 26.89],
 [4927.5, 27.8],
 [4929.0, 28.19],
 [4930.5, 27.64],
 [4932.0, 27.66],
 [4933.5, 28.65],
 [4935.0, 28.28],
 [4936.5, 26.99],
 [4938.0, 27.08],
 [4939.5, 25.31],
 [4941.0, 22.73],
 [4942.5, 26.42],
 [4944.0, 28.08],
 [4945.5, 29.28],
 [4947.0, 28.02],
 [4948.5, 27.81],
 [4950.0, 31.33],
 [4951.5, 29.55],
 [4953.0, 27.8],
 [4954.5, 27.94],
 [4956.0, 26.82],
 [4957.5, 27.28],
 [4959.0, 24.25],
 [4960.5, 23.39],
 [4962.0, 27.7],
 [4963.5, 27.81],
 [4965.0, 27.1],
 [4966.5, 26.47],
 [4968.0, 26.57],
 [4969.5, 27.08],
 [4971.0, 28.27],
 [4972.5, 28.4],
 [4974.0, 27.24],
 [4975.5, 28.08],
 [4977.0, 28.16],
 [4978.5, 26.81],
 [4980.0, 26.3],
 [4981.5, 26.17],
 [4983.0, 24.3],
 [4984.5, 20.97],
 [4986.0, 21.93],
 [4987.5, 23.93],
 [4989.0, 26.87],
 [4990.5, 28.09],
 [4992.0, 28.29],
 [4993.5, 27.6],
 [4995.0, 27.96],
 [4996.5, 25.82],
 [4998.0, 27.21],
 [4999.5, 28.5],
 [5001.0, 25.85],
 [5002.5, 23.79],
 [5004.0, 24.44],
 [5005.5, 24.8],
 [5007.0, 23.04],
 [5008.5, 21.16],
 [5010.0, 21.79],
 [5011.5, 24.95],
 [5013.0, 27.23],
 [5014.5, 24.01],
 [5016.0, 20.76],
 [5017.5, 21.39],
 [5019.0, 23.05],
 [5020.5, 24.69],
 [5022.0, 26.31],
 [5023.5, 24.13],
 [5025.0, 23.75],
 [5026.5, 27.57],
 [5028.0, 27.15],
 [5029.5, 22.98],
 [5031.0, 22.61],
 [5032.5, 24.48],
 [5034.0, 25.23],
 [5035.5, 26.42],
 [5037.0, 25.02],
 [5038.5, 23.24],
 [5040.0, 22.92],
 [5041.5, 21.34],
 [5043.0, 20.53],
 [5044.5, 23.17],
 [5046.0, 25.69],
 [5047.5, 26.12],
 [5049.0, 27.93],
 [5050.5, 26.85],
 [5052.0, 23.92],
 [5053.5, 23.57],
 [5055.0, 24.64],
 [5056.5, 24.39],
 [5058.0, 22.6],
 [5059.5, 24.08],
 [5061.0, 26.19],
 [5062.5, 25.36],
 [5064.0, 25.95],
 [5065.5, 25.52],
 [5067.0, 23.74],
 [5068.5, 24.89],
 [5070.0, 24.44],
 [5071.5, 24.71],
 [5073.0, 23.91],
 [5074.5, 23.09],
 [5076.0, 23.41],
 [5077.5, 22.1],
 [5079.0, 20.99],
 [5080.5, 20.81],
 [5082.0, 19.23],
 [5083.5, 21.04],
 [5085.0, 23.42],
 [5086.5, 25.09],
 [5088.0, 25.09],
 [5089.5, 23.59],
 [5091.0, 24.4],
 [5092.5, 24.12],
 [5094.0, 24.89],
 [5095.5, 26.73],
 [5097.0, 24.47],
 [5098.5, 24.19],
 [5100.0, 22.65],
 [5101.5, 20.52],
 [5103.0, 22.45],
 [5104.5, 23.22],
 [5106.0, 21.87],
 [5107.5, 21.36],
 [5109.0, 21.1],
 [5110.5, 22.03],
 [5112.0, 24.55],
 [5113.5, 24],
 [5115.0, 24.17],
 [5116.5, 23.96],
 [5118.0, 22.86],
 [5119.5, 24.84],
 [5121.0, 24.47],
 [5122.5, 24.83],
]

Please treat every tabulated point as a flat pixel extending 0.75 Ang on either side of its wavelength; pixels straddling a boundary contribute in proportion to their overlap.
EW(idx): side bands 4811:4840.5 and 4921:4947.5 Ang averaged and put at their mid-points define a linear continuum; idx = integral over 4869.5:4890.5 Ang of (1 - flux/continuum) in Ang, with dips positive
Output 0.6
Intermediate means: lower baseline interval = 28.2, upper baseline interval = 26.1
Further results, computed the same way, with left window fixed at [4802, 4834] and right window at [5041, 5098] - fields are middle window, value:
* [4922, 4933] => 0.3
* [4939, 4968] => -1.2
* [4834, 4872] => 0.4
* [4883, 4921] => -0.4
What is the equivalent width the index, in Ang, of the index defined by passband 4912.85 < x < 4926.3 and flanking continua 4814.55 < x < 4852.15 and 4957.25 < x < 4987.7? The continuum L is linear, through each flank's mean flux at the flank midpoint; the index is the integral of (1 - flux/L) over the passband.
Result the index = 1.2 Ang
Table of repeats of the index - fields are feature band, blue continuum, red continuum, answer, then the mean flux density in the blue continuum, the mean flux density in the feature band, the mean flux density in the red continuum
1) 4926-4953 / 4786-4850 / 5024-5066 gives -1.6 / 27.9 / 27.7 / 24.6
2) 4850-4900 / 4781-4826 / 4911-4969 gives 0.5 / 27.5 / 26.8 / 26.7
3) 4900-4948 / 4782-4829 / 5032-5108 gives -1.9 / 27.6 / 27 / 23.8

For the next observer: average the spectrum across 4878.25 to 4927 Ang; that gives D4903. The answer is 26.7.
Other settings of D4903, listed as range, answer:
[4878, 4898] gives 26.3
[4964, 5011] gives 25.9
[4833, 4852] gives 28.1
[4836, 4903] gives 27.2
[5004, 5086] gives 23.9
